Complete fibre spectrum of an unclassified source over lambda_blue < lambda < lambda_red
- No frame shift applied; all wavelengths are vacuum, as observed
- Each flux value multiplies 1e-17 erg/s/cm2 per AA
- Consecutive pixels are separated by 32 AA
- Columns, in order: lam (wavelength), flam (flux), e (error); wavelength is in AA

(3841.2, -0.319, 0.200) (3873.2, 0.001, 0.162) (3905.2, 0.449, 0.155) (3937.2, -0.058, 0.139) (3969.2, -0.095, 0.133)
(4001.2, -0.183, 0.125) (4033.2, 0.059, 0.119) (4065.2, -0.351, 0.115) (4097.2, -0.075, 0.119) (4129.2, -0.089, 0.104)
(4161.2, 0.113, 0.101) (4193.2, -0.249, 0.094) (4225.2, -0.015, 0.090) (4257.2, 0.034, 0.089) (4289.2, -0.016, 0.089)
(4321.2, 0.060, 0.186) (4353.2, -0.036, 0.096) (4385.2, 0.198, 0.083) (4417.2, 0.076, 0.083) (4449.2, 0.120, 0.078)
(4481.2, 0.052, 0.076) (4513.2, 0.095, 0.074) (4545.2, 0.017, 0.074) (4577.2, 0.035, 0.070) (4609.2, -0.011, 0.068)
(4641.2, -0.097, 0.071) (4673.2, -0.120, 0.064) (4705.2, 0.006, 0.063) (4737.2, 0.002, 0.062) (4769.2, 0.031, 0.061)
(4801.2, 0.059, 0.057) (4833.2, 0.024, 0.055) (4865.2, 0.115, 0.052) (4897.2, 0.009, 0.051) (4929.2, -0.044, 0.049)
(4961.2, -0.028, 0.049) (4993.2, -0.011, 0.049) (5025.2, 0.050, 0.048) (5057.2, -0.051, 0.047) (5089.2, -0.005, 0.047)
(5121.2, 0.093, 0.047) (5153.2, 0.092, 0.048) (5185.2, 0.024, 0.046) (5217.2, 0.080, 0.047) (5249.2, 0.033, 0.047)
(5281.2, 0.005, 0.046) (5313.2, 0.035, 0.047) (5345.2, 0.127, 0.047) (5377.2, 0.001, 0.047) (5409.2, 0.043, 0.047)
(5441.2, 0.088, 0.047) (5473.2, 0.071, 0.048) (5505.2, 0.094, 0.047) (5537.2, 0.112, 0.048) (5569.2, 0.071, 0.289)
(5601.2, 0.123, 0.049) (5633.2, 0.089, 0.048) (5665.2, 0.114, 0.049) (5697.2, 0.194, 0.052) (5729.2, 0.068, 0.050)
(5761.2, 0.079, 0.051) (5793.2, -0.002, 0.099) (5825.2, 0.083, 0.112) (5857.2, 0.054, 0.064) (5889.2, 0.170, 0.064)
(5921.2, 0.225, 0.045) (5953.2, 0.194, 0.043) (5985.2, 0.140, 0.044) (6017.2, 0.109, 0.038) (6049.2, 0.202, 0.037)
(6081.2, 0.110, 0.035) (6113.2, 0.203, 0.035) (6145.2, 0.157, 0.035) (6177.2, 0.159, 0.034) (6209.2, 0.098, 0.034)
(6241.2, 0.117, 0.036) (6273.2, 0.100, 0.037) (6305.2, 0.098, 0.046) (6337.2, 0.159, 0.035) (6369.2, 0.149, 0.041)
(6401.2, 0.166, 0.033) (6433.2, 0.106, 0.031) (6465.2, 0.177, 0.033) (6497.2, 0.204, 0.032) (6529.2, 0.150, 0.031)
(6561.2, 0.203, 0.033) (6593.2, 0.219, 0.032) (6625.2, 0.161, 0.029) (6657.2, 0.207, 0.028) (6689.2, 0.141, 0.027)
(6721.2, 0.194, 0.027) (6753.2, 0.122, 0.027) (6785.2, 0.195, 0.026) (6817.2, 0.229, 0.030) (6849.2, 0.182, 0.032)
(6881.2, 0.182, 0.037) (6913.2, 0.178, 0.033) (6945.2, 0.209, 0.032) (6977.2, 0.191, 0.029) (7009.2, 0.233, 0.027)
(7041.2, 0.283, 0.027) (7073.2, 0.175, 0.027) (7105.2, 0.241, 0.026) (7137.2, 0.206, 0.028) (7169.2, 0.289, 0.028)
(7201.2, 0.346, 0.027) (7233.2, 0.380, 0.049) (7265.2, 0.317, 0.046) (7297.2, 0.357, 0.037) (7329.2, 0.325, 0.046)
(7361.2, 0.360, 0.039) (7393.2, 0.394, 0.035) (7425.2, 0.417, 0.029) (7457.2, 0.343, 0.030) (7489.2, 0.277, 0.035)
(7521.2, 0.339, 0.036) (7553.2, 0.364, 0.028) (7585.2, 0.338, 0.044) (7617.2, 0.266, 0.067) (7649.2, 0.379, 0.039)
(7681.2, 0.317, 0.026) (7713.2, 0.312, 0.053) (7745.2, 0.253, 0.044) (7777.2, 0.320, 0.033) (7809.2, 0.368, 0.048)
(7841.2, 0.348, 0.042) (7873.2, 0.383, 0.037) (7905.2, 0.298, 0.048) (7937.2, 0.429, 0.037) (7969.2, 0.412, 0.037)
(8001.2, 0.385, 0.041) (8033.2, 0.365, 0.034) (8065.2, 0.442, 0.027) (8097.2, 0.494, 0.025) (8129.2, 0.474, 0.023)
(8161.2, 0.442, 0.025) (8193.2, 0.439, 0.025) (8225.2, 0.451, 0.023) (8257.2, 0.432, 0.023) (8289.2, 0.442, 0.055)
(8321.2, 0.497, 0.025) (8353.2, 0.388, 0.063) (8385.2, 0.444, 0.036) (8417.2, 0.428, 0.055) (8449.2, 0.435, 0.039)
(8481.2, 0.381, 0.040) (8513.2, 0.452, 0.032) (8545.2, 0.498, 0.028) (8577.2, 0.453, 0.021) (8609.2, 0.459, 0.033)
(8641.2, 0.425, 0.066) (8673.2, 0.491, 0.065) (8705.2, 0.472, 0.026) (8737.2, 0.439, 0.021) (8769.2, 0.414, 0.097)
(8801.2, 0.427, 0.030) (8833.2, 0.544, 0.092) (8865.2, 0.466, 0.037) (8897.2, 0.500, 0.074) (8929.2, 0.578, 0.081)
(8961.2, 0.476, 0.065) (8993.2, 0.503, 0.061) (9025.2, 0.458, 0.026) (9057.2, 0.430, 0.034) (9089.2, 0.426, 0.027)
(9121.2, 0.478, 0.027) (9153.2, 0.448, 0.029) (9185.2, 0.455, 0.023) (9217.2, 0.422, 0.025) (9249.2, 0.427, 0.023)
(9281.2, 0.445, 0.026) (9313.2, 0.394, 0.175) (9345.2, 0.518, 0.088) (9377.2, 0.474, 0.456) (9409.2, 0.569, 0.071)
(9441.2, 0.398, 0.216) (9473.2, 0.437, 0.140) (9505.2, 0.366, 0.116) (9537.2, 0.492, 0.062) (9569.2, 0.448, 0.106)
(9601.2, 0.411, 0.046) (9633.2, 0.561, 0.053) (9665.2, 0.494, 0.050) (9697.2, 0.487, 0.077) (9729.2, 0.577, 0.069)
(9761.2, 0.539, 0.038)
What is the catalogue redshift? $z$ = 0.800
